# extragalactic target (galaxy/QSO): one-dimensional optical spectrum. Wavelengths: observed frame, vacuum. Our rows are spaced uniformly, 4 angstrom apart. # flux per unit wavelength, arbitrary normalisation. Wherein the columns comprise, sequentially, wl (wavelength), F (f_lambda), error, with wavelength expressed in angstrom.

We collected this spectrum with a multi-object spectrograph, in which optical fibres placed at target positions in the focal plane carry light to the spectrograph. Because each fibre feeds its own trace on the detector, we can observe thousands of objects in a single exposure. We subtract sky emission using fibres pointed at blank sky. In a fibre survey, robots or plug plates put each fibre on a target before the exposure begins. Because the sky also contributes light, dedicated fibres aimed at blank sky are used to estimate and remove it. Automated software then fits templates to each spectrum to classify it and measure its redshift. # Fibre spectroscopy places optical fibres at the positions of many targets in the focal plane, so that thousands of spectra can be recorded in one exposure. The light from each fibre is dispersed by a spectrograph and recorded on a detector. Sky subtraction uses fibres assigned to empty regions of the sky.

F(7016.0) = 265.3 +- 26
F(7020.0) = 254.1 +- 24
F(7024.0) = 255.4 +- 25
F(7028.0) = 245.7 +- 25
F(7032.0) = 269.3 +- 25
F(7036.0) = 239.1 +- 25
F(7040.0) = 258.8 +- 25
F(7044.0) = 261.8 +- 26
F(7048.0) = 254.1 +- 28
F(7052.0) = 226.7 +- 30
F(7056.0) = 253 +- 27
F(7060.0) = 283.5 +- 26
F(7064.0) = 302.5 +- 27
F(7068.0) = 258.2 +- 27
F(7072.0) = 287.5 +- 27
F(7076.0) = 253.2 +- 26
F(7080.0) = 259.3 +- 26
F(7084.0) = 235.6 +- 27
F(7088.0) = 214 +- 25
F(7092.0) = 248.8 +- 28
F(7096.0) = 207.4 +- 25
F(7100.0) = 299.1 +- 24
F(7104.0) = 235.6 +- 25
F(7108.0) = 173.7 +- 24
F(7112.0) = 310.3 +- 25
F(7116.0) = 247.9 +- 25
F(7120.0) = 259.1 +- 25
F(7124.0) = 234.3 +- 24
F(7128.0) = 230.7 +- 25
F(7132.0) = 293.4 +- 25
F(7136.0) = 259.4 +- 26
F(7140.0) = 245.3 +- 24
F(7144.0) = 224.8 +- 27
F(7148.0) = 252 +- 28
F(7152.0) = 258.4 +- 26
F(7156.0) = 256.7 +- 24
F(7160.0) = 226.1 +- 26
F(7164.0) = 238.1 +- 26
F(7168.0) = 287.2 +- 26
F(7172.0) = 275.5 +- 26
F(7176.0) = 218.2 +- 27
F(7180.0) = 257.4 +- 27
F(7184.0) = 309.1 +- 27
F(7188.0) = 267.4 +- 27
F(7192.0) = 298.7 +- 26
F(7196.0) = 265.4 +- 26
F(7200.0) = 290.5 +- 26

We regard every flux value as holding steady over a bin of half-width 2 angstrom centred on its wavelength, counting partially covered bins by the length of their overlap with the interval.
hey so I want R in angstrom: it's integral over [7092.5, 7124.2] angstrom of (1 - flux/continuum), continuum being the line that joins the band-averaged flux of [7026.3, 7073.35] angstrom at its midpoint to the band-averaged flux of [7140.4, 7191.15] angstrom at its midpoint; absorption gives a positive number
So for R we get 1.5 angstrom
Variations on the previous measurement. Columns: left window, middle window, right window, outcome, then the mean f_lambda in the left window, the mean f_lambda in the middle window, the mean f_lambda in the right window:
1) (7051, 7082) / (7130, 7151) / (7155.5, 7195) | 0.76 angstrom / 267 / 255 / 264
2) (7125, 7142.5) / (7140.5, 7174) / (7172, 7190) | 0.99 angstrom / 255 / 252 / 264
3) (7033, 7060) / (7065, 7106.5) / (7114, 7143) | 0.31 angstrom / 252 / 250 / 252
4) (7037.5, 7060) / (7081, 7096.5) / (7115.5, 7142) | 1.40 angstrom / 254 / 230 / 253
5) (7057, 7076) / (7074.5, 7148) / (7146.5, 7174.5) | 5.78 angstrom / 278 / 246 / 256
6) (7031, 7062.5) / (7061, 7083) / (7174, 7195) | -1.05 angstrom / 256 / 271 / 270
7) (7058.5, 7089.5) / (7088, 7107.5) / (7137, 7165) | 1.36 angstrom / 262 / 239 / 244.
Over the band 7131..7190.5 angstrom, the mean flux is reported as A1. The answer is 258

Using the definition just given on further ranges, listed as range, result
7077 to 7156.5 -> 247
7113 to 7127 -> 250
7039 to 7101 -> 256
